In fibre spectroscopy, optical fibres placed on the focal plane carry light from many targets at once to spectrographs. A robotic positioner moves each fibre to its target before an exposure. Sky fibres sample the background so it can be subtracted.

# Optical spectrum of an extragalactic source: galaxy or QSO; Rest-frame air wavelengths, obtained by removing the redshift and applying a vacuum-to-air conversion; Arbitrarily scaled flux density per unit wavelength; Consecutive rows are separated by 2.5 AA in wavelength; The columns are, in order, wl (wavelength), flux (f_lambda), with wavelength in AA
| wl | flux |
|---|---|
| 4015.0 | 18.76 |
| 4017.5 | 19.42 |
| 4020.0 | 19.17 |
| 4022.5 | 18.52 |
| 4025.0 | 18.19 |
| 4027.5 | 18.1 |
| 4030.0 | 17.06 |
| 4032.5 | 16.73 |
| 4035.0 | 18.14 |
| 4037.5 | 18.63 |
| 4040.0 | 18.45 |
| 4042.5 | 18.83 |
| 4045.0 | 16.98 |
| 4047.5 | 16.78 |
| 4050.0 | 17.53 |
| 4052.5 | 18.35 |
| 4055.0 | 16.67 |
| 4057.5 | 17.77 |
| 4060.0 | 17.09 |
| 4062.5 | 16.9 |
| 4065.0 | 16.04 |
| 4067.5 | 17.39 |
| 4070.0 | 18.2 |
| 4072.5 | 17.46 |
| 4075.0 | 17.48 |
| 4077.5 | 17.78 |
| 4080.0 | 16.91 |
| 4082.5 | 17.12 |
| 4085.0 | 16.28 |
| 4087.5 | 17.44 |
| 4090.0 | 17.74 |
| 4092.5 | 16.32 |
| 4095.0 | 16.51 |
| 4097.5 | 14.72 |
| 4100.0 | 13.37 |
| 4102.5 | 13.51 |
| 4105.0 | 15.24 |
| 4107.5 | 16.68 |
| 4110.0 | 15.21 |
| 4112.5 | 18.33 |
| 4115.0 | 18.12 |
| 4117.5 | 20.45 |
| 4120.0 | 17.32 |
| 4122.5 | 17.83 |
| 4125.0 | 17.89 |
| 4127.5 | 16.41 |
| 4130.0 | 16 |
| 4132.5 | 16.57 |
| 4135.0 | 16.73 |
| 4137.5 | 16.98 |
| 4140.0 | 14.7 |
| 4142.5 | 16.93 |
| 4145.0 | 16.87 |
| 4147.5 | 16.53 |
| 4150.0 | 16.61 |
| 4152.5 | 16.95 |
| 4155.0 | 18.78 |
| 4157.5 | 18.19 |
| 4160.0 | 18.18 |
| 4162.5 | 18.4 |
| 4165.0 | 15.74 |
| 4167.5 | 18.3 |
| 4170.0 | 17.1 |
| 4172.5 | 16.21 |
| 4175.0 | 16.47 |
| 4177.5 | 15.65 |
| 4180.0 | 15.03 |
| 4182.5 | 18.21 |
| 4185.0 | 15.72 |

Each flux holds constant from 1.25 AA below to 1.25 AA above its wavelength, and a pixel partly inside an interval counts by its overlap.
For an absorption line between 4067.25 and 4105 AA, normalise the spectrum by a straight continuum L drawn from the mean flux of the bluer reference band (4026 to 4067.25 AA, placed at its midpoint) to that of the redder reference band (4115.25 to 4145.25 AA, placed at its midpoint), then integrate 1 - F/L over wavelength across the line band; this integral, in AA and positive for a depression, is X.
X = 1.8 AA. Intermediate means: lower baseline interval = 17.5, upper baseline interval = 17.1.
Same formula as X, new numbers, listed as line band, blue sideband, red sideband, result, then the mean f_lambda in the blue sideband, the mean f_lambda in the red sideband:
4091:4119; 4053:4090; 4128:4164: 1.4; 17.2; 17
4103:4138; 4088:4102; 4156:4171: -1.3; 15.7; 17.7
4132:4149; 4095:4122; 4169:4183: -0.1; 16.3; 16.3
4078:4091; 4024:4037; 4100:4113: -0.9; 17.7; 15.4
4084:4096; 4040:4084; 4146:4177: 0.3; 17.4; 17.2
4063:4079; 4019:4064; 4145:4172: 0.3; 17.8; 17.4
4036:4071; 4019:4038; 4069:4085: 0.3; 18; 17.4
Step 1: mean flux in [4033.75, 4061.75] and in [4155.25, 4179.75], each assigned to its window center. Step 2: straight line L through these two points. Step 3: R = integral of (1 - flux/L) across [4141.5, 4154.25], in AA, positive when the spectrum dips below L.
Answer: 0.3 AA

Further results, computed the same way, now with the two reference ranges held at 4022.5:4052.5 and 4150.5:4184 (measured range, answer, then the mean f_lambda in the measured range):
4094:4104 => 1.7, 14.5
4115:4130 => -0.4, 17.8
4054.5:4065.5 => 0.5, 17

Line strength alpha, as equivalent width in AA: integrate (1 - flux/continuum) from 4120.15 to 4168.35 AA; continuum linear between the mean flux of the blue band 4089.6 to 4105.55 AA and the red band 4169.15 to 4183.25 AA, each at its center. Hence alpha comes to -3.57 AA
